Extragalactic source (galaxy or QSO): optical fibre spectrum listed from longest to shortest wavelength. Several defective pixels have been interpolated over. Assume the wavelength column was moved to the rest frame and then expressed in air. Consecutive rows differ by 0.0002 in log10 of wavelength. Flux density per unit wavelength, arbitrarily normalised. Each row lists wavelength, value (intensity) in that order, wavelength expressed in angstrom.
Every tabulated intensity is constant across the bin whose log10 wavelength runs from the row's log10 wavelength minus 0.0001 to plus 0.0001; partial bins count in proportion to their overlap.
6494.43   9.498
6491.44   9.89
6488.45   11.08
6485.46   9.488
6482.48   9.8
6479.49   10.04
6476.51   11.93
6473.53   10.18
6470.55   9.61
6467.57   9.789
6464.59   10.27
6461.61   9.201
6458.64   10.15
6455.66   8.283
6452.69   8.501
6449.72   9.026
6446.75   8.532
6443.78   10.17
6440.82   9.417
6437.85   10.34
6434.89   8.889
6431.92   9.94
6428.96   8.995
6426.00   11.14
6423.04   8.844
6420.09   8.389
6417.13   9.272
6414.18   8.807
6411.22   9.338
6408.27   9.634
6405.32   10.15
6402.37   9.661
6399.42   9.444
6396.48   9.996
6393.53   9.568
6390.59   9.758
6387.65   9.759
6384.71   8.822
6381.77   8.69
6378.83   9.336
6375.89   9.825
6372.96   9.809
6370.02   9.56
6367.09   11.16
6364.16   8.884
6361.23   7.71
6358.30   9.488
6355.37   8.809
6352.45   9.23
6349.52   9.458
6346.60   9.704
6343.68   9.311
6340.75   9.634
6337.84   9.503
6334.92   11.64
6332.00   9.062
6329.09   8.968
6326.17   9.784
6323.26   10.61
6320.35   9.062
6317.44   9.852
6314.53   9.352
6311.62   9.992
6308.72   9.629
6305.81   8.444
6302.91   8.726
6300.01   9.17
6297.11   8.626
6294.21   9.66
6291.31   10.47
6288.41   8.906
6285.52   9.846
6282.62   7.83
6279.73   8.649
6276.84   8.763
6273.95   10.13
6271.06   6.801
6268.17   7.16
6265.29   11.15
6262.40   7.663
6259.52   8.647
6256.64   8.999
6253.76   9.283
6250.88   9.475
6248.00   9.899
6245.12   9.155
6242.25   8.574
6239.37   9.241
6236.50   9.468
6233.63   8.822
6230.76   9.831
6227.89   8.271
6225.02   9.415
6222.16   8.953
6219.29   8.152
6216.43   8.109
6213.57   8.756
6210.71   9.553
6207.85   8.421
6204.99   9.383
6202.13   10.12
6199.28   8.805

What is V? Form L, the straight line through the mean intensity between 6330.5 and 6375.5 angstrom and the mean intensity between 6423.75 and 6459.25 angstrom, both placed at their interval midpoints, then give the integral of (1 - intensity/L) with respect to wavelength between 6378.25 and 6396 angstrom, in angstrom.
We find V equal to 0.25 angstrom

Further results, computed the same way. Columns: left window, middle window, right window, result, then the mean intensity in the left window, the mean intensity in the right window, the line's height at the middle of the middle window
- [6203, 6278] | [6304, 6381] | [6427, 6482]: -2.1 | 8.93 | 9.64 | 9.27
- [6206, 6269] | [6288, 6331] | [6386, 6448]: -1.1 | 8.98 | 9.53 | 9.2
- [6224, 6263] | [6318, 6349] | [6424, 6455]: -1.6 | 9.08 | 9.45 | 9.25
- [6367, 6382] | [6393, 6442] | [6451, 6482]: 1.1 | 9.68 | 9.79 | 9.73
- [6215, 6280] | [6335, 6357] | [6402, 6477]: -0.7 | 8.9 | 9.52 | 9.22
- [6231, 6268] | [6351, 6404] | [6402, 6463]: -0.7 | 9.15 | 9.36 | 9.3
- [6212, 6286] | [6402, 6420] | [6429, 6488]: 0.2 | 8.87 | 9.67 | 9.49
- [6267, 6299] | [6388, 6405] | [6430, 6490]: -0.6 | 8.82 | 9.73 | 9.4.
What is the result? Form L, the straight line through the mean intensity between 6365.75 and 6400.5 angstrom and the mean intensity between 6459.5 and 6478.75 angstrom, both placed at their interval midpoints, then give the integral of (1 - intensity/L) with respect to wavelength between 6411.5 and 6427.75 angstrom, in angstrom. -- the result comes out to 0.9 angstrom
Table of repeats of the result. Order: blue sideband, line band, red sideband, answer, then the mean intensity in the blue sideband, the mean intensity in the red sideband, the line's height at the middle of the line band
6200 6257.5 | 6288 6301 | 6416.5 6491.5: -0.21 angstrom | 9.09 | 9.66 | 9.26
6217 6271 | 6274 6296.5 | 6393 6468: -0.37 angstrom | 8.94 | 9.44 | 9.05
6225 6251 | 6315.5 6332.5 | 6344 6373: -0.49 angstrom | 9.19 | 9.36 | 9.31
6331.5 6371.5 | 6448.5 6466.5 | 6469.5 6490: 1.64 angstrom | 9.52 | 10.3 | 10.2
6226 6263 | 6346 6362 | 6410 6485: 0.40 angstrom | 9.06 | 9.55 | 9.33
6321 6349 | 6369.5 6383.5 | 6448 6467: 0.25 angstrom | 9.77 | 9.25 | 9.6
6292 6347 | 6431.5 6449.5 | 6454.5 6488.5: 0.69 angstrom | 9.52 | 9.95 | 9.87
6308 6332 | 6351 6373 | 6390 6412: 0.83 angstrom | 9.62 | 9.7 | 9.66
